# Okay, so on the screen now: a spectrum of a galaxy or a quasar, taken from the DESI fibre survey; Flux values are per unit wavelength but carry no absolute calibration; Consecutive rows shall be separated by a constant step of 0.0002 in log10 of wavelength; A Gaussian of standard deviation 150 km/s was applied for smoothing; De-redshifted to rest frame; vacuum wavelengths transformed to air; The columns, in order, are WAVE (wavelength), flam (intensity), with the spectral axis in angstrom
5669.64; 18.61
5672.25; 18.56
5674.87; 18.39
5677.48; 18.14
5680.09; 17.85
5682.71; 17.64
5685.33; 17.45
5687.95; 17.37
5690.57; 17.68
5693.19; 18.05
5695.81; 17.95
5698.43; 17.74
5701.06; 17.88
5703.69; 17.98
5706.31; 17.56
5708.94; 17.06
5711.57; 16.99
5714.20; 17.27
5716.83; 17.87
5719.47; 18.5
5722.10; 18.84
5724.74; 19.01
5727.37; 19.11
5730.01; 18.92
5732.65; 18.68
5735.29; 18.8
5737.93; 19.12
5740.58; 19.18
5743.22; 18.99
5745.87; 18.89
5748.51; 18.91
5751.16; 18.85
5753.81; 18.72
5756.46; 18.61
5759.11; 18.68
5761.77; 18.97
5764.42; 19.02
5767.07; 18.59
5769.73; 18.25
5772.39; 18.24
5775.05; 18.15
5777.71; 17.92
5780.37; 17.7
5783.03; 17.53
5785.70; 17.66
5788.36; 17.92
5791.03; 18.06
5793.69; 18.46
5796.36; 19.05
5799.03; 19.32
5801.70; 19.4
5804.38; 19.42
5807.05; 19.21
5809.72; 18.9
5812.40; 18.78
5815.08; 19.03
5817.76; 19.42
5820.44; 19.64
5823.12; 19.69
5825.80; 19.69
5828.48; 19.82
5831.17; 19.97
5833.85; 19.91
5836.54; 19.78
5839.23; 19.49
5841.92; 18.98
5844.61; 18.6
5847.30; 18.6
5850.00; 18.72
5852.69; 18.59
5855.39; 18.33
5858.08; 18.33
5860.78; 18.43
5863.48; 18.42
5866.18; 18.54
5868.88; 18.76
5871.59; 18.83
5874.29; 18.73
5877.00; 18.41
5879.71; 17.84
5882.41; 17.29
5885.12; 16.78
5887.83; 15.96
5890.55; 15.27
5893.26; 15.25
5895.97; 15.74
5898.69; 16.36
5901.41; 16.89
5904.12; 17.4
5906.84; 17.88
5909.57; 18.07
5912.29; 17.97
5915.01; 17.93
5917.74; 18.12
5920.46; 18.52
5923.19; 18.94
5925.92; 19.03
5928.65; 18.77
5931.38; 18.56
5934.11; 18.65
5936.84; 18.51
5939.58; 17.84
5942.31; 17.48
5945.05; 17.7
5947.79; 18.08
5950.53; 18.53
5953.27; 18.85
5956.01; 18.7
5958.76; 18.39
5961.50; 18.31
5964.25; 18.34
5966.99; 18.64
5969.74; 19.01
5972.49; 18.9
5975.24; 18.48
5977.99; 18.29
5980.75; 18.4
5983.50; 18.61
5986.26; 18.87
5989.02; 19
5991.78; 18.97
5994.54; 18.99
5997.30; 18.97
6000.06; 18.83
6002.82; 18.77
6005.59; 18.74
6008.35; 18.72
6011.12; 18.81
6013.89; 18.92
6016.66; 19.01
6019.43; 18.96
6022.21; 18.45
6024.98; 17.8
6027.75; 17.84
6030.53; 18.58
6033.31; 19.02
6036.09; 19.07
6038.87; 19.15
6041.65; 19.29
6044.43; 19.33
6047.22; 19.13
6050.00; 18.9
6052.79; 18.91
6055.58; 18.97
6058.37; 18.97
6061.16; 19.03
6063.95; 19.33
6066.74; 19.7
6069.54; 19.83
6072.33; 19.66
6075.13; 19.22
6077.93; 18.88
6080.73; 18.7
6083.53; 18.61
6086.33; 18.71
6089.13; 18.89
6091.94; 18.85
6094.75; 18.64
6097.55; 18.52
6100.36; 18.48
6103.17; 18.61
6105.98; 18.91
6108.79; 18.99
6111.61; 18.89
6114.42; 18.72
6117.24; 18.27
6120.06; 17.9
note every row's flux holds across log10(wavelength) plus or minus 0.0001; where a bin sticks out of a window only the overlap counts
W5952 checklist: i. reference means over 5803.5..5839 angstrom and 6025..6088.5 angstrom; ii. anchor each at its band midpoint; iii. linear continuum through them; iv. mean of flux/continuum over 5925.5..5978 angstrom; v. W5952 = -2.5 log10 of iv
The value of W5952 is 0.04 mag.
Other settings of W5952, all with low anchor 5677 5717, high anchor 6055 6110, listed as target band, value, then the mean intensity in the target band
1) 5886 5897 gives 0.17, 15.6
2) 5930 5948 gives 0.02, 18.1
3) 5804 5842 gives -0.08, 19.5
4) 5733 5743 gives -0.07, 19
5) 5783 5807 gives -0.04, 18.6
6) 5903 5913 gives 0.03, 17.8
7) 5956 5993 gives 0.00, 18.6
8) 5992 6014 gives -0.01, 18.9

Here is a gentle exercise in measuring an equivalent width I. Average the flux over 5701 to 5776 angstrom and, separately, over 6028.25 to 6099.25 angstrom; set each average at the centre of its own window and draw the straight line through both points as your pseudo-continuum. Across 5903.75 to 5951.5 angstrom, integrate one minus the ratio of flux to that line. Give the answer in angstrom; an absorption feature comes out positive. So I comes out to 1.4 angstrom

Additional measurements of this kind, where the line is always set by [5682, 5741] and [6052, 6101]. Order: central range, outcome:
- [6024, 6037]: 0.3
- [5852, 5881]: 0.0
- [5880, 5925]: 3.4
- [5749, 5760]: -0.3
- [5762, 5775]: -0.2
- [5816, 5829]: -0.9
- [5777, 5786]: 0.3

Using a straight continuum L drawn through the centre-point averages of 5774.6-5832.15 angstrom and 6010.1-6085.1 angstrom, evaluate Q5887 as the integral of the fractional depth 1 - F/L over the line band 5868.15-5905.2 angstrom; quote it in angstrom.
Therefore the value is 3.6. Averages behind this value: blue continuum 18.9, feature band 17.1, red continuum 19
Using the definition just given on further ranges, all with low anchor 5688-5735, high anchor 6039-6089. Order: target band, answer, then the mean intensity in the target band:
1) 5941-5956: 0.5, 18.2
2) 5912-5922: 0.3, 18.2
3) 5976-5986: 0.2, 18.5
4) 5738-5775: -1.1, 18.7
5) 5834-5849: -0.6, 19.1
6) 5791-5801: -0.3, 18.9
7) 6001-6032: 0.6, 18.6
